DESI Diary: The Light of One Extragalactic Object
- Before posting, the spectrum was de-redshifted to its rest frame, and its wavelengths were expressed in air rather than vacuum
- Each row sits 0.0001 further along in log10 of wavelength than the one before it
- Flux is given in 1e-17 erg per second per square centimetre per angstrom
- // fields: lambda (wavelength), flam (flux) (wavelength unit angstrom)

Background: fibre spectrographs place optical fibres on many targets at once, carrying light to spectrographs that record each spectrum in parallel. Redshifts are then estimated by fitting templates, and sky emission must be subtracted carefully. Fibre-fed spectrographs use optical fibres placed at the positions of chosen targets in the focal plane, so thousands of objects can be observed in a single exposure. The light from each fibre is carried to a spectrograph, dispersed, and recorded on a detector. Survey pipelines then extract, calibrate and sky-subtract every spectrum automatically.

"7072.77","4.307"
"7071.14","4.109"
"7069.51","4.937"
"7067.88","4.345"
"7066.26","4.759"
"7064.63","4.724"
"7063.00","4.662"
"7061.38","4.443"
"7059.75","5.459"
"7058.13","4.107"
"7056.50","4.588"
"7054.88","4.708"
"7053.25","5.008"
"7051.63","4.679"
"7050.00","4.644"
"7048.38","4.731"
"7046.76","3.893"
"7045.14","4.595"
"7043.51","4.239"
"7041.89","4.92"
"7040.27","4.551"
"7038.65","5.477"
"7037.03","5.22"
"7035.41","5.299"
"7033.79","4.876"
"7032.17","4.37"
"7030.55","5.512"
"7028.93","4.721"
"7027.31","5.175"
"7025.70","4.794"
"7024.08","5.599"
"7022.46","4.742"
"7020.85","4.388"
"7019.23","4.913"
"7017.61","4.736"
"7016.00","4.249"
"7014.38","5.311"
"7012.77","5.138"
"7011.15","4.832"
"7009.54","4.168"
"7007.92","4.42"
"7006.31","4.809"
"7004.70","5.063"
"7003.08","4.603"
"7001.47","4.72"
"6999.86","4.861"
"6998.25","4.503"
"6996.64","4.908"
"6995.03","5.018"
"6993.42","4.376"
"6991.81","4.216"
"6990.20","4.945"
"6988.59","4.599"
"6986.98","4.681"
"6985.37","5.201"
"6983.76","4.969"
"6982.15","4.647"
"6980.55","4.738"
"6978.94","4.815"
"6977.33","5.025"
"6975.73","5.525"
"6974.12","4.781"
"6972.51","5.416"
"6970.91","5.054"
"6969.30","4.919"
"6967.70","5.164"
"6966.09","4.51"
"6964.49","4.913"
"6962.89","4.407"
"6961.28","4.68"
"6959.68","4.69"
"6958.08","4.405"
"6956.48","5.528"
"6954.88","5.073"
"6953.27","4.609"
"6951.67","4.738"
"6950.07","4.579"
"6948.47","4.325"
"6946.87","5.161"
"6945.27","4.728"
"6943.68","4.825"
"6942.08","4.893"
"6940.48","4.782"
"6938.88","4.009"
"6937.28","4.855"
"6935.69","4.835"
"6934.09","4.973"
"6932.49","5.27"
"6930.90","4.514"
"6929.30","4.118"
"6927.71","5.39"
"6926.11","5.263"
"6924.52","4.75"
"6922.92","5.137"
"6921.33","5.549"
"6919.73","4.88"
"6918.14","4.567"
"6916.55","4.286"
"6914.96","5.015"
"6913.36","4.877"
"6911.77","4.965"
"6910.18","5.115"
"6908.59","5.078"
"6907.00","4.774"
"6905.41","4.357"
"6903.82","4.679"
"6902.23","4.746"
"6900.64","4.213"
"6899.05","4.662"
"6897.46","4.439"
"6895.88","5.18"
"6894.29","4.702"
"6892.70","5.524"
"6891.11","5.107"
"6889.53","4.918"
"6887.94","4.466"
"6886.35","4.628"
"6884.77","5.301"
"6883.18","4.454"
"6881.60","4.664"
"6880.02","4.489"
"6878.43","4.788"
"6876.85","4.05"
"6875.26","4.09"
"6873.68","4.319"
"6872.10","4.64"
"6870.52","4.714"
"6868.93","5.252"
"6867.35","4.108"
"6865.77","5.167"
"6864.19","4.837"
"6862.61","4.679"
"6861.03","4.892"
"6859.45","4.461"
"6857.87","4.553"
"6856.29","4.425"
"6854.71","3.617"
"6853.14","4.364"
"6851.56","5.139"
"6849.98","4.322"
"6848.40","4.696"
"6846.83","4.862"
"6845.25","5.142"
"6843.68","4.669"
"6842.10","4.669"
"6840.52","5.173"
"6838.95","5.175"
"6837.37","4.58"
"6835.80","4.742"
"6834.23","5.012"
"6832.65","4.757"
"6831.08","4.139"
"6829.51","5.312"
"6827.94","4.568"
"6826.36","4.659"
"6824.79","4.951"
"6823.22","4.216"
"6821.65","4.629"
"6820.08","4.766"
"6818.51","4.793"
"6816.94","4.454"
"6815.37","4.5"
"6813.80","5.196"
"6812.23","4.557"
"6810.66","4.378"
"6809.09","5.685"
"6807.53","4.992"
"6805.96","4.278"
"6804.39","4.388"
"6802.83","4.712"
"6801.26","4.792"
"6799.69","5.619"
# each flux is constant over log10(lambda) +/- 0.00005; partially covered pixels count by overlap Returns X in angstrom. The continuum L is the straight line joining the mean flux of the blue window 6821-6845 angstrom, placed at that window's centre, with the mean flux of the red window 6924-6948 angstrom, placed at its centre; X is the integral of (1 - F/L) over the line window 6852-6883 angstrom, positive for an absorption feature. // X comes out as 1.6 angstrom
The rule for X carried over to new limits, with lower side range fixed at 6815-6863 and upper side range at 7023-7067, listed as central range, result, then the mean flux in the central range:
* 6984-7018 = 0.3 angstrom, 4.74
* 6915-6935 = -0.7 angstrom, 4.9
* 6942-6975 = -0.5 angstrom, 4.83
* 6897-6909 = 0.3 angstrom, 4.61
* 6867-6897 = 0.0 angstrom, 4.71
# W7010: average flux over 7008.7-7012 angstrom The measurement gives 4.5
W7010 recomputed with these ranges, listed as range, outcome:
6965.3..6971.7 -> 4.91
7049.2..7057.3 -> 4.72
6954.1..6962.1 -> 4.87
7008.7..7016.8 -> 4.73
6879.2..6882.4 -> 4.58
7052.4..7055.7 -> 4.86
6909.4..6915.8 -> 4.99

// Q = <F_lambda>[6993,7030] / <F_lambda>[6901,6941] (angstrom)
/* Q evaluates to 1.0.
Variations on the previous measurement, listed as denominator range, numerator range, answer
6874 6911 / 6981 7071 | 1.01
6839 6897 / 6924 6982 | 1.03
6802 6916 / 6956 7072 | 1.02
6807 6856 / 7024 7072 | 1.01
